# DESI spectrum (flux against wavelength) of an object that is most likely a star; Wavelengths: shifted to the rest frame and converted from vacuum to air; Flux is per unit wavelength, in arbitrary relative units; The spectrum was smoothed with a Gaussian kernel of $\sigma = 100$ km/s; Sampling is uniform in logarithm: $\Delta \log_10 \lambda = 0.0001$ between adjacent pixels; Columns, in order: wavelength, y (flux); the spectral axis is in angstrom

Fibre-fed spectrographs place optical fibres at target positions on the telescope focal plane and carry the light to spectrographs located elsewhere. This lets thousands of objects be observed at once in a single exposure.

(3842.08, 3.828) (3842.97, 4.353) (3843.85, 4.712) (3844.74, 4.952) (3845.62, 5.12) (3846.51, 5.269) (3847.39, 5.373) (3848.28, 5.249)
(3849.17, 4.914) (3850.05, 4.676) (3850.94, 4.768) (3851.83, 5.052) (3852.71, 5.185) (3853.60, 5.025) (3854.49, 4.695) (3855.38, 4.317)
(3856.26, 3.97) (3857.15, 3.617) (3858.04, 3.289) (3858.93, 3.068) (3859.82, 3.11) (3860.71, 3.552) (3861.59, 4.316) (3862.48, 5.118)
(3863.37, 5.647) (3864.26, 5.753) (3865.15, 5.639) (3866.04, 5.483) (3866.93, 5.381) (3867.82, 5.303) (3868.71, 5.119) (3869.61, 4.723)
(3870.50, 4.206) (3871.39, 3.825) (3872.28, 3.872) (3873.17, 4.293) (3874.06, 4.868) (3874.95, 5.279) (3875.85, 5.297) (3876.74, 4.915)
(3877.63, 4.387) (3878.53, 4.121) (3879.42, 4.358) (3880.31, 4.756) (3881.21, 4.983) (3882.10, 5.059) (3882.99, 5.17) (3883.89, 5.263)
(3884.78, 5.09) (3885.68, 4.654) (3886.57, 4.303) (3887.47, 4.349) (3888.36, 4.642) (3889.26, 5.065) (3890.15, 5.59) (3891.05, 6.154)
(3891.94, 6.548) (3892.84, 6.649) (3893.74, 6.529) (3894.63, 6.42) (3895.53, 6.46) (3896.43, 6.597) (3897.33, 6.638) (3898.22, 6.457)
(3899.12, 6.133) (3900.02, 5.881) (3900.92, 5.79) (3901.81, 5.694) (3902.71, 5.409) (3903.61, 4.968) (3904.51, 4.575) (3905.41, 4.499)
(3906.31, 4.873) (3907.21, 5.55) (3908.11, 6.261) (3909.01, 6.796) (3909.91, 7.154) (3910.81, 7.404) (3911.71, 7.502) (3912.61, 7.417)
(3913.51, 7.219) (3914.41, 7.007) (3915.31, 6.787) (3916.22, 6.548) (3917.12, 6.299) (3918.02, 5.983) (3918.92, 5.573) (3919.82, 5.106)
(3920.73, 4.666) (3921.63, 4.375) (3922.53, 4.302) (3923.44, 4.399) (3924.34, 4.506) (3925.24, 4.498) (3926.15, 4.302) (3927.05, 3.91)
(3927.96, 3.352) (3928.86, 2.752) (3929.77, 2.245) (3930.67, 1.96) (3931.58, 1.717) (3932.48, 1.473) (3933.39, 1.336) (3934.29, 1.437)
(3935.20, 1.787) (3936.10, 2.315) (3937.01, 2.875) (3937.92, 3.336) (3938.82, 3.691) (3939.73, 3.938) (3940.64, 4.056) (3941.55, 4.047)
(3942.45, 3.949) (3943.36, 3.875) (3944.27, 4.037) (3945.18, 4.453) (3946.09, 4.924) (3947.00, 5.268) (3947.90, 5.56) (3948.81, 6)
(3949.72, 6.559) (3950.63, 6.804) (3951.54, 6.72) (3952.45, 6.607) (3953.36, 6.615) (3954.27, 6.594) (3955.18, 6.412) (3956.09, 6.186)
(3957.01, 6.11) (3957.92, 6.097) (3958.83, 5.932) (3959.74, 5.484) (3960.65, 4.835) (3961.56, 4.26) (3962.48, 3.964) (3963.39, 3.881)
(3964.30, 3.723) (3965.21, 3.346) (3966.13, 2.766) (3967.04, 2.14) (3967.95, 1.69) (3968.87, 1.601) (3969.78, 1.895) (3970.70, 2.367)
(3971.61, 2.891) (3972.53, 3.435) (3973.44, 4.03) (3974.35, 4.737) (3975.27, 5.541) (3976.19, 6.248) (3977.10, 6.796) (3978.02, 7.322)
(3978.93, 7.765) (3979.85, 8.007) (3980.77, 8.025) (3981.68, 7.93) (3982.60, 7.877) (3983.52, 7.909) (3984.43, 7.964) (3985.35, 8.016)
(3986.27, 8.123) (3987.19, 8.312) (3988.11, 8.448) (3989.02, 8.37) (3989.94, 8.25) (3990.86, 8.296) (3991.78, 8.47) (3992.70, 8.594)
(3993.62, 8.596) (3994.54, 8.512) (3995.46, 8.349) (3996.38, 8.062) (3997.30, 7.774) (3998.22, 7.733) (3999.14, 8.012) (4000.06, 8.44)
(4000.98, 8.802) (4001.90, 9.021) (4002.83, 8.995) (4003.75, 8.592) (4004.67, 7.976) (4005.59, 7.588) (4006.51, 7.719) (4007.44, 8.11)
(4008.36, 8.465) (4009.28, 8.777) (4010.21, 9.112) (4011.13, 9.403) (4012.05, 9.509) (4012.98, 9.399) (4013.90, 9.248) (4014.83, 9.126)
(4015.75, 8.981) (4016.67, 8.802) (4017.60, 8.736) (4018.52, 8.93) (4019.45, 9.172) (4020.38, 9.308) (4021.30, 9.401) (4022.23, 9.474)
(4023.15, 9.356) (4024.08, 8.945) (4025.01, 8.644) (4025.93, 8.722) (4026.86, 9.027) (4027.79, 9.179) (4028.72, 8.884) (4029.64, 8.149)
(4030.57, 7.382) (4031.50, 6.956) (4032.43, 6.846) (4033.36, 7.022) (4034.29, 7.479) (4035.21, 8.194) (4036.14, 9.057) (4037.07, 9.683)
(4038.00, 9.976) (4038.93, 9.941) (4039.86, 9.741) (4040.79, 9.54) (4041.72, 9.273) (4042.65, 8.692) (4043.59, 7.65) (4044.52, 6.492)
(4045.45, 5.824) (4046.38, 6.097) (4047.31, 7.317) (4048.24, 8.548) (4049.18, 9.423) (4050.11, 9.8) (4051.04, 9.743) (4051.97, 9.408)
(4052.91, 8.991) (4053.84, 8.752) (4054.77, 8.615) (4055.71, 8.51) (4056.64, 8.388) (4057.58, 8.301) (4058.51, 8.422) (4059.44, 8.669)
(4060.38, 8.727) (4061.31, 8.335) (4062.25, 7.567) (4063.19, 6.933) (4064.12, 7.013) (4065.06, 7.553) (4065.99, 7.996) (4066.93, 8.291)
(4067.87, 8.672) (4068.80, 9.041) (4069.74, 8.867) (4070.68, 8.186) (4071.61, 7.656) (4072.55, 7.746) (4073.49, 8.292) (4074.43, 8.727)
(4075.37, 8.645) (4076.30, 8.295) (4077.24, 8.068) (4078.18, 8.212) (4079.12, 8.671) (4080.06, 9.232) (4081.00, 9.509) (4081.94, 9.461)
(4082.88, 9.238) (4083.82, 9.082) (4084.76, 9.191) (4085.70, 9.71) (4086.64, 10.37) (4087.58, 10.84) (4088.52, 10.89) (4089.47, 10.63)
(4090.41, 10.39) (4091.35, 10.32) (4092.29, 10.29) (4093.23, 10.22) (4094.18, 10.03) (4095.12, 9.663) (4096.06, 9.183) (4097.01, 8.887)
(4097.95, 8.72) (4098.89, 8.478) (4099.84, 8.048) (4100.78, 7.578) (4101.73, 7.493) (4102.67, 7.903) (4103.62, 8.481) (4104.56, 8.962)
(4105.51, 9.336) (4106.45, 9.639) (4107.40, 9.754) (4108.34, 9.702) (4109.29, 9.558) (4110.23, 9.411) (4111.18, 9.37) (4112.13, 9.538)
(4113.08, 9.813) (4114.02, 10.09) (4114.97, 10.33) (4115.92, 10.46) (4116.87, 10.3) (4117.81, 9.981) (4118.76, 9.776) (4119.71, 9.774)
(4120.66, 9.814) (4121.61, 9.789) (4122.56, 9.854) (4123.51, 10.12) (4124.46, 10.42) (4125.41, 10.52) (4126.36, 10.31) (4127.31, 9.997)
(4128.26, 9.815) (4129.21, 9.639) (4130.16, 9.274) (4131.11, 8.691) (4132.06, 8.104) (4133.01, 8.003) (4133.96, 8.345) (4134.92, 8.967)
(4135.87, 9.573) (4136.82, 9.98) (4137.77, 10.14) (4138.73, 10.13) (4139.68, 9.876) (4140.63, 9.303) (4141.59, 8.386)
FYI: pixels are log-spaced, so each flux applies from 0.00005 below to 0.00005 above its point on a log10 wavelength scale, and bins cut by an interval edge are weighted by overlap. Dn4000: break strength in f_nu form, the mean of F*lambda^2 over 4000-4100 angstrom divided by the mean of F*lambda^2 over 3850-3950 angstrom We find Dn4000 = 1.95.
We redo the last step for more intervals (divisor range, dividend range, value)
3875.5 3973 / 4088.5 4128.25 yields 2.19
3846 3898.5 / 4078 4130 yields 2.16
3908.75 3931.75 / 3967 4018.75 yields 1.50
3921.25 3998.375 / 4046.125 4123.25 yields 1.84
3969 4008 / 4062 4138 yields 1.33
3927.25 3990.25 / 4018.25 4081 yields 1.80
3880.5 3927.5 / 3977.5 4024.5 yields 1.58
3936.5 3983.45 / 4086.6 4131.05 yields 2.08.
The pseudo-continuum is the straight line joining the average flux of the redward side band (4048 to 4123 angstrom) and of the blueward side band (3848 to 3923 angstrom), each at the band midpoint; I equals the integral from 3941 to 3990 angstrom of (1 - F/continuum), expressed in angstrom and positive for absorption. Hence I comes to 9.2 angstrom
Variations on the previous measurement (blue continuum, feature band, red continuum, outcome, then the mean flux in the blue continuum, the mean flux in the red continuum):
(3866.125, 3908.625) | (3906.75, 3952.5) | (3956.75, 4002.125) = 8.1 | 5.26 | 6.29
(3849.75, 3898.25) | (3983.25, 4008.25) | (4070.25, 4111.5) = -3.3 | 4.96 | 9.14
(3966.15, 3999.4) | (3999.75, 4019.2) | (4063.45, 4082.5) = -4.5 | 6.56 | 8.4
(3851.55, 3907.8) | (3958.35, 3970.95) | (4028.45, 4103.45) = 6.1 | 5.05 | 8.66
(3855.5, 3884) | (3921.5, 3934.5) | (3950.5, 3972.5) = 4.1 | 4.61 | 4.48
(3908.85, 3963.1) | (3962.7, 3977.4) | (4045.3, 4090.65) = 5.8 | 4.84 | 8.68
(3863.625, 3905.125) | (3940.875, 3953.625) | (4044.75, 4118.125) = 2.2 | 5.27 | 8.92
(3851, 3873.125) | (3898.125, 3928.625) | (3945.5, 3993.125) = -2.5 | 4.55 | 5.88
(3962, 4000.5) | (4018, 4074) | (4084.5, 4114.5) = -3.2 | 6.29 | 9.45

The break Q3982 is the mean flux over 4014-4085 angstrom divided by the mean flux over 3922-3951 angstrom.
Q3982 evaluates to 2.29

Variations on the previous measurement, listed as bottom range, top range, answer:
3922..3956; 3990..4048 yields 2.05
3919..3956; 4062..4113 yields 2.13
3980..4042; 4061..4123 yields 1.06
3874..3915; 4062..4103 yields 1.56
